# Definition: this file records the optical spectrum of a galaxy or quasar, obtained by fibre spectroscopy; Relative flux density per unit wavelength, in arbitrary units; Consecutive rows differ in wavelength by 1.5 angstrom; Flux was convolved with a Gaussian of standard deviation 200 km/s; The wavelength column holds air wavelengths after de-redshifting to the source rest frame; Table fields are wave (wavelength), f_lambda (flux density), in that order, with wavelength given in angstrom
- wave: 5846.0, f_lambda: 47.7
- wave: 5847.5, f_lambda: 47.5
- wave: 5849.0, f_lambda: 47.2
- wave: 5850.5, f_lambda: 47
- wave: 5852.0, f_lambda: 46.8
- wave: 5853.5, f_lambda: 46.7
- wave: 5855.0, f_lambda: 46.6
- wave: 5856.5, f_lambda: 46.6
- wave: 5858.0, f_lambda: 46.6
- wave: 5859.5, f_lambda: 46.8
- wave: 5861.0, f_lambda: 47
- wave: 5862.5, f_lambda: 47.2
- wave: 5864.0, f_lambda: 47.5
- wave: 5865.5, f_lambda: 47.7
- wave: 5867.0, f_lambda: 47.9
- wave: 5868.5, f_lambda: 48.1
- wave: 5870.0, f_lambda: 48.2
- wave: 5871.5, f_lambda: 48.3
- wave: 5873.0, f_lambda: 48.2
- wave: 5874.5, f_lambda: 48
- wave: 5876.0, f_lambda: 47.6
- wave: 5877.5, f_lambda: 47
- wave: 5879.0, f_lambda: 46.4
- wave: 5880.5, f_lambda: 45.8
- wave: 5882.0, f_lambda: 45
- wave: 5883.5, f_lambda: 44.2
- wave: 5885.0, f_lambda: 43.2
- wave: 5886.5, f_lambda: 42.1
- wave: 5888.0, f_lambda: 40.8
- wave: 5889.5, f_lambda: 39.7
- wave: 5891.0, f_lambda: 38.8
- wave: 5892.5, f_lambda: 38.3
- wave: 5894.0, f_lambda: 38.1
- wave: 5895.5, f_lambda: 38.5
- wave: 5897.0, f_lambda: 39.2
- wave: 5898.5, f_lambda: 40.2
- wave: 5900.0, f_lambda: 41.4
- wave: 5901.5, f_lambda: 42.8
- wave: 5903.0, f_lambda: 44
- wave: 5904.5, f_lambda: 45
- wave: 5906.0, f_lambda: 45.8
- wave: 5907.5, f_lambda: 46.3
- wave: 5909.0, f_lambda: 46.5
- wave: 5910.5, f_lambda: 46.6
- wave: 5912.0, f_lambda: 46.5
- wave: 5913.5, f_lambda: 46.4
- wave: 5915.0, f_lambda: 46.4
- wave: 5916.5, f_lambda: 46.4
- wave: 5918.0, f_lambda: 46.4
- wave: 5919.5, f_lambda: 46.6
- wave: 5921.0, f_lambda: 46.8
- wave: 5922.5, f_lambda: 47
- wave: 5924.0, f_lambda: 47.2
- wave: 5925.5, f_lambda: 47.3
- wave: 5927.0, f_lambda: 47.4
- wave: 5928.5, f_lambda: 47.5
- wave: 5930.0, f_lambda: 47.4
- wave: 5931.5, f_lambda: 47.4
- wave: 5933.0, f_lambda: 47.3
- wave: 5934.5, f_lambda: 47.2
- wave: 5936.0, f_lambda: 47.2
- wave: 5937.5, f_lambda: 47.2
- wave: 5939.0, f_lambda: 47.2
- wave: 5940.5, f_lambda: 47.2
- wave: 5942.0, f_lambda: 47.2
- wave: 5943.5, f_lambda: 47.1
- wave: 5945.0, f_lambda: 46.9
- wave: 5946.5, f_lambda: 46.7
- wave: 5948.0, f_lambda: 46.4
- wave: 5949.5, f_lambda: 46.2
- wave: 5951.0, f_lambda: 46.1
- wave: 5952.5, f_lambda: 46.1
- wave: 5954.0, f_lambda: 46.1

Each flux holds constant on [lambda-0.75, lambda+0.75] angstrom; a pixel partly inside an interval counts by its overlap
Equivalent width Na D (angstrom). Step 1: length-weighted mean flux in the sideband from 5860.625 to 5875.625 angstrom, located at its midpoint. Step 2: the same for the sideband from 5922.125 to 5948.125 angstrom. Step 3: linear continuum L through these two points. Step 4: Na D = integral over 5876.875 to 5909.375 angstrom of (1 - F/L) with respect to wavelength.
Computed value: 3.4 angstrom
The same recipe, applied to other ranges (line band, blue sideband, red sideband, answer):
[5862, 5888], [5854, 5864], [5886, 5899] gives -1.87 angstrom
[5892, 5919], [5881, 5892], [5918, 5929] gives 0.58 angstrom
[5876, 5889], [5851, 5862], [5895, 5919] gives 0.32 angstrom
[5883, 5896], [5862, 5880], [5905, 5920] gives 1.85 angstrom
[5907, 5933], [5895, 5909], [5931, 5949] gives -1.16 angstrom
